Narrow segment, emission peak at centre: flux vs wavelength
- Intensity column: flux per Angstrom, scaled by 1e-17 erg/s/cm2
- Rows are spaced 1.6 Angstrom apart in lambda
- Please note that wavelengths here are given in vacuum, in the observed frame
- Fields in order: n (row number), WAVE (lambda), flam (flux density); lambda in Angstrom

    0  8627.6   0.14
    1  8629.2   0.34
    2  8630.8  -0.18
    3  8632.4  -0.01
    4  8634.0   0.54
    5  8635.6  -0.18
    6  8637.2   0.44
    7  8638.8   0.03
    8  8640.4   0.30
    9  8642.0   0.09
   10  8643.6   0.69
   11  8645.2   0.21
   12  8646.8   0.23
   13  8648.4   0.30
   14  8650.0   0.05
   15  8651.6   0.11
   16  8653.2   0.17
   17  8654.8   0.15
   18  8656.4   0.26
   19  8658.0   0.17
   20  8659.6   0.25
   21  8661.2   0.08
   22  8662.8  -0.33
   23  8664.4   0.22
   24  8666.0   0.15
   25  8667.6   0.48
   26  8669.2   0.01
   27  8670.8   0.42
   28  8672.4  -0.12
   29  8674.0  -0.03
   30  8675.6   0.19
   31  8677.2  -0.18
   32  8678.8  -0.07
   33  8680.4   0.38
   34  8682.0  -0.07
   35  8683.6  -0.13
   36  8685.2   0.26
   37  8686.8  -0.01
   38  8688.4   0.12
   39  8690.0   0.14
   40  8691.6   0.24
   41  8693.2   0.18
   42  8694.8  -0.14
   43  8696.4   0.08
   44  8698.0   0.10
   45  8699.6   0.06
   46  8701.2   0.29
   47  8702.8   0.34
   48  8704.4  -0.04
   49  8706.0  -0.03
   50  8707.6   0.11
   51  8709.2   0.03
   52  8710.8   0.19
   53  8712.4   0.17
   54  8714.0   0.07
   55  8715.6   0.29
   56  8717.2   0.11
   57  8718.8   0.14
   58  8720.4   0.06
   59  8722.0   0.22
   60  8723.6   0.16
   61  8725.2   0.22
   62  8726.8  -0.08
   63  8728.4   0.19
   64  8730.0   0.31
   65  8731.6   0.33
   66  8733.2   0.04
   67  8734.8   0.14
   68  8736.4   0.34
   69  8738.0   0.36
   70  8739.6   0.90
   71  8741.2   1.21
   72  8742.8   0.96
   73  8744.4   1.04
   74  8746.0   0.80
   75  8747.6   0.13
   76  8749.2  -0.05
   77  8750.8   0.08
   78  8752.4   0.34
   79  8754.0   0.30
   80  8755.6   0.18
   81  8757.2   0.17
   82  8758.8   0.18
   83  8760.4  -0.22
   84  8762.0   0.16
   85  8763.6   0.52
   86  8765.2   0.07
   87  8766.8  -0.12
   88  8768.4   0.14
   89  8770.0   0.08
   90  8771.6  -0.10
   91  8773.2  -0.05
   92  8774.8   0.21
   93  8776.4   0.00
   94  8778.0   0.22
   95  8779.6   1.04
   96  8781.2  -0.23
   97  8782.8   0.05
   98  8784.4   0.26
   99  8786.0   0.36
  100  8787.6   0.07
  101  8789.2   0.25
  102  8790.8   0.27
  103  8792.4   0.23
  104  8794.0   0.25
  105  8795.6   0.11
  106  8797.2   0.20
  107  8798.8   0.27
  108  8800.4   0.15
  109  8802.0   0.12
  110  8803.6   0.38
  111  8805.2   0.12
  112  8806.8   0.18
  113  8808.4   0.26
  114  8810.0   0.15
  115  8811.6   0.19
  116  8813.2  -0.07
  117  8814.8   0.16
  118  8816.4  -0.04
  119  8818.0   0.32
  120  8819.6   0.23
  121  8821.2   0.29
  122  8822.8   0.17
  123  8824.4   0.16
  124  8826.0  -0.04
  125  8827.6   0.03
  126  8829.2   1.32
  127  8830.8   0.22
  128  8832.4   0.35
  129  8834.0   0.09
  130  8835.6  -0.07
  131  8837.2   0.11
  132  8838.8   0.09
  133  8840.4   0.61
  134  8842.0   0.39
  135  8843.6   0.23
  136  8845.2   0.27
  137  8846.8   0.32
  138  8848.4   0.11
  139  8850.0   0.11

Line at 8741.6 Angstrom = H-beta 4861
